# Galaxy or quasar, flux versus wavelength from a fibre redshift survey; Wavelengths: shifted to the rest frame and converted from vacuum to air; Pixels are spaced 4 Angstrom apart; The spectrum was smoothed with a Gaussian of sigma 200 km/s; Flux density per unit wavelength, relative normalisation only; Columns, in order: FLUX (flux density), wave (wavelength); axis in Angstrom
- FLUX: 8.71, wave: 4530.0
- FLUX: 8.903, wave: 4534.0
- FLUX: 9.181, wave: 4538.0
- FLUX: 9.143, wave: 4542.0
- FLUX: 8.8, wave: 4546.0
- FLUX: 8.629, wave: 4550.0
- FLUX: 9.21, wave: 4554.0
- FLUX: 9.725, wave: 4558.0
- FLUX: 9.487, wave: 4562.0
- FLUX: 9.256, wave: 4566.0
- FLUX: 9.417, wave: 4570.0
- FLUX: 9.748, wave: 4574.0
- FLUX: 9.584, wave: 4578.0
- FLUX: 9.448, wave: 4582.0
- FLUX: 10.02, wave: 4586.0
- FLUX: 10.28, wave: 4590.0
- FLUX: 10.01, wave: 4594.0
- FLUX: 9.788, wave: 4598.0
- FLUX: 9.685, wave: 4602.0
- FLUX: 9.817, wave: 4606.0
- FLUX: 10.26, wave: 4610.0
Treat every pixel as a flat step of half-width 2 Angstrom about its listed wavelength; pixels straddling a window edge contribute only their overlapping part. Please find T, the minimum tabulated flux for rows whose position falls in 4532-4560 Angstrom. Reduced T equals 8.629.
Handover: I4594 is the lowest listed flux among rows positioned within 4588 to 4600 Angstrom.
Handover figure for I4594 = 9.788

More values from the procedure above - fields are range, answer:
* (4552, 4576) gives 9.21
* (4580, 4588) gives 9.448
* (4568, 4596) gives 9.417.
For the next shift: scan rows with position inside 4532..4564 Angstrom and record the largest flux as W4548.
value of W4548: 9.725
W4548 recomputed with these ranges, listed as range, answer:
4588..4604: 10.28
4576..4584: 9.584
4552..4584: 9.748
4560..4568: 9.487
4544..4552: 8.8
